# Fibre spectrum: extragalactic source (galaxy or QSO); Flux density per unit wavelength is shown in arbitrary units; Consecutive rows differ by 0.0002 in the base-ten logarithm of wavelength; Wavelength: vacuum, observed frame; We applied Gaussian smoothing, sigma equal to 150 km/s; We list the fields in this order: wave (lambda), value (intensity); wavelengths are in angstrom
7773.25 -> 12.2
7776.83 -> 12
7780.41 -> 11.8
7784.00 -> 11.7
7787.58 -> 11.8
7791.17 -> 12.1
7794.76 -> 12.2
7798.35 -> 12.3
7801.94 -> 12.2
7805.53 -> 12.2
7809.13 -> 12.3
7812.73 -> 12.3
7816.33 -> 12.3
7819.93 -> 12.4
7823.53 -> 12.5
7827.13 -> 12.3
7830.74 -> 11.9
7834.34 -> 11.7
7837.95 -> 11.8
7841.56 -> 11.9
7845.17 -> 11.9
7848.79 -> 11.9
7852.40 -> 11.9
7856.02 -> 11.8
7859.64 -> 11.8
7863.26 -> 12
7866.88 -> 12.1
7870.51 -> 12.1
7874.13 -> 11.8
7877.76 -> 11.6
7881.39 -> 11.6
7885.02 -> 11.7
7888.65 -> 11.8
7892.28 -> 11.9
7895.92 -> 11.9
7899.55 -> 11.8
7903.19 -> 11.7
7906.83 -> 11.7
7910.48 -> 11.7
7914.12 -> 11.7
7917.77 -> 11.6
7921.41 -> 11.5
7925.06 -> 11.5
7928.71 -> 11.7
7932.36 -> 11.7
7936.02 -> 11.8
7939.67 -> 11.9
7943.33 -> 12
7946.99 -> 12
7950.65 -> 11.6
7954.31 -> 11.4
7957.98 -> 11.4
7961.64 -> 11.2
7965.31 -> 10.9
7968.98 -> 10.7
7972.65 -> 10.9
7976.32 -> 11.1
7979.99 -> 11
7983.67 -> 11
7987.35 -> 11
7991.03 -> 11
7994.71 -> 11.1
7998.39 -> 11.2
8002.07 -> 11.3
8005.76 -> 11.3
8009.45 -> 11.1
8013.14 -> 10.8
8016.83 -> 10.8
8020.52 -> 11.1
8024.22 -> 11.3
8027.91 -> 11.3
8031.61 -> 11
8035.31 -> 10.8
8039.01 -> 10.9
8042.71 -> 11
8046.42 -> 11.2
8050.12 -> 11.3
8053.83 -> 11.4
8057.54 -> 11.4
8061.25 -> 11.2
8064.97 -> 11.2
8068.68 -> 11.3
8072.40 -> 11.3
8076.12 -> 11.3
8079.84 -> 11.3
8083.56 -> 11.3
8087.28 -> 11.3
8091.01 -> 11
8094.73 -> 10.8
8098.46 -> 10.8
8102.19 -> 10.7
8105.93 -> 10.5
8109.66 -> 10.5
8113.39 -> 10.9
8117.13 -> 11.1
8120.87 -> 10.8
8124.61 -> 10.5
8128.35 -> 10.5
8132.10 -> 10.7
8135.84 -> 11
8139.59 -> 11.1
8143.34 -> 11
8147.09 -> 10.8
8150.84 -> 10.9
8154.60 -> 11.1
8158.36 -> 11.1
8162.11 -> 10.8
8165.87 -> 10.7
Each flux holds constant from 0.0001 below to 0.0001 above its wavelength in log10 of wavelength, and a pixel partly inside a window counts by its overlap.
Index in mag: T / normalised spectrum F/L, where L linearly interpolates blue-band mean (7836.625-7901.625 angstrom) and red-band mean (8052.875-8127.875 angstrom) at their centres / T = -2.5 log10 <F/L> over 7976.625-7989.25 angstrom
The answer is 0.04 mag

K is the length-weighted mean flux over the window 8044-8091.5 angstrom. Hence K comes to 11.3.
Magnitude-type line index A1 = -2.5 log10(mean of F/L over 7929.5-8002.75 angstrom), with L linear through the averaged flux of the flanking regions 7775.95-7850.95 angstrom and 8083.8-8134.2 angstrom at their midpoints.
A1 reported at 0.01 mag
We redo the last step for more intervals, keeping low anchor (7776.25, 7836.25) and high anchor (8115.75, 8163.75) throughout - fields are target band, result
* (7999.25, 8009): 0.01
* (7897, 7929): 0.01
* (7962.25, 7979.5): 0.06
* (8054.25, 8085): -0.01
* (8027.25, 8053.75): 0.02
